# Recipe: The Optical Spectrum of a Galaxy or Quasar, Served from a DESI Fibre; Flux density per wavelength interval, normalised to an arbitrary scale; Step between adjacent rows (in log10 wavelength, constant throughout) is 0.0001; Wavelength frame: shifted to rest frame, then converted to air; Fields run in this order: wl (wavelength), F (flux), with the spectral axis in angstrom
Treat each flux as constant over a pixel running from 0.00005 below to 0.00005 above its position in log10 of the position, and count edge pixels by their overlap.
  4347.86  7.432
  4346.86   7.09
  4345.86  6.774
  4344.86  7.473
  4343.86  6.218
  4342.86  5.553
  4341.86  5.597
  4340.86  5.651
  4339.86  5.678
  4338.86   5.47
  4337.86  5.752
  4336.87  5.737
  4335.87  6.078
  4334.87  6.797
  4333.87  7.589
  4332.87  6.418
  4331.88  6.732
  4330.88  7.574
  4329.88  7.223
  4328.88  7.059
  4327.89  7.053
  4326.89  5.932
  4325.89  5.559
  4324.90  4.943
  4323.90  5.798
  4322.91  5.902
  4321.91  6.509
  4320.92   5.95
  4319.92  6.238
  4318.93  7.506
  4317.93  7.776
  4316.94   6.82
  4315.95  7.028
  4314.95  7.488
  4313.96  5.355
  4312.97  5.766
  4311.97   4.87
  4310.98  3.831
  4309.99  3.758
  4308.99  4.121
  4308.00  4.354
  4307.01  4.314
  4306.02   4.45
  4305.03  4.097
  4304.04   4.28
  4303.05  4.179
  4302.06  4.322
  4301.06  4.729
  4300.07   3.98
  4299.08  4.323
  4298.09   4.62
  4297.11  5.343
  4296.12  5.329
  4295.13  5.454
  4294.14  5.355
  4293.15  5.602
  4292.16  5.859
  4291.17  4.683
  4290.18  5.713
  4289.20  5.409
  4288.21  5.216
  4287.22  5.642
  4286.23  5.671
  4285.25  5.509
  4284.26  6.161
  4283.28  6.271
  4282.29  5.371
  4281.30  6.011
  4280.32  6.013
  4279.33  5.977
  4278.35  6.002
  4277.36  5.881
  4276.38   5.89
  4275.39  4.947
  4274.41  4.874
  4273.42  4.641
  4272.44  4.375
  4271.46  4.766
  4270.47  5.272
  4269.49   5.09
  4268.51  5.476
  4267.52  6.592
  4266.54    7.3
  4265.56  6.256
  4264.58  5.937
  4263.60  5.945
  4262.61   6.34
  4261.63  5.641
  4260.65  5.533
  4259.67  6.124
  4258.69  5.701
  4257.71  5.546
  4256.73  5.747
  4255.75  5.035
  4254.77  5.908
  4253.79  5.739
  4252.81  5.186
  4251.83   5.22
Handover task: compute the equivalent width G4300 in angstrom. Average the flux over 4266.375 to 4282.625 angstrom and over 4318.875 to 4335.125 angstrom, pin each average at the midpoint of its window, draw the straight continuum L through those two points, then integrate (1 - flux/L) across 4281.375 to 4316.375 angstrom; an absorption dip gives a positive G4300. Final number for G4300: 5.00 angstrom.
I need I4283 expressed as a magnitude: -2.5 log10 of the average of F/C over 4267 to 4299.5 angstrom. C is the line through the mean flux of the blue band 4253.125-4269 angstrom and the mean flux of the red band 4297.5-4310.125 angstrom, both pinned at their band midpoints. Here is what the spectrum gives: -0.08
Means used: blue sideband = 5.92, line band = 5.44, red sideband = 4.3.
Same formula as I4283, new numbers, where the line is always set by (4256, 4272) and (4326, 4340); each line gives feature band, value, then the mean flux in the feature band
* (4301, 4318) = 0.24 mag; 5.03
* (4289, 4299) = 0.16 mag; 5.3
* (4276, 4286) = 0.01 mag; 5.91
